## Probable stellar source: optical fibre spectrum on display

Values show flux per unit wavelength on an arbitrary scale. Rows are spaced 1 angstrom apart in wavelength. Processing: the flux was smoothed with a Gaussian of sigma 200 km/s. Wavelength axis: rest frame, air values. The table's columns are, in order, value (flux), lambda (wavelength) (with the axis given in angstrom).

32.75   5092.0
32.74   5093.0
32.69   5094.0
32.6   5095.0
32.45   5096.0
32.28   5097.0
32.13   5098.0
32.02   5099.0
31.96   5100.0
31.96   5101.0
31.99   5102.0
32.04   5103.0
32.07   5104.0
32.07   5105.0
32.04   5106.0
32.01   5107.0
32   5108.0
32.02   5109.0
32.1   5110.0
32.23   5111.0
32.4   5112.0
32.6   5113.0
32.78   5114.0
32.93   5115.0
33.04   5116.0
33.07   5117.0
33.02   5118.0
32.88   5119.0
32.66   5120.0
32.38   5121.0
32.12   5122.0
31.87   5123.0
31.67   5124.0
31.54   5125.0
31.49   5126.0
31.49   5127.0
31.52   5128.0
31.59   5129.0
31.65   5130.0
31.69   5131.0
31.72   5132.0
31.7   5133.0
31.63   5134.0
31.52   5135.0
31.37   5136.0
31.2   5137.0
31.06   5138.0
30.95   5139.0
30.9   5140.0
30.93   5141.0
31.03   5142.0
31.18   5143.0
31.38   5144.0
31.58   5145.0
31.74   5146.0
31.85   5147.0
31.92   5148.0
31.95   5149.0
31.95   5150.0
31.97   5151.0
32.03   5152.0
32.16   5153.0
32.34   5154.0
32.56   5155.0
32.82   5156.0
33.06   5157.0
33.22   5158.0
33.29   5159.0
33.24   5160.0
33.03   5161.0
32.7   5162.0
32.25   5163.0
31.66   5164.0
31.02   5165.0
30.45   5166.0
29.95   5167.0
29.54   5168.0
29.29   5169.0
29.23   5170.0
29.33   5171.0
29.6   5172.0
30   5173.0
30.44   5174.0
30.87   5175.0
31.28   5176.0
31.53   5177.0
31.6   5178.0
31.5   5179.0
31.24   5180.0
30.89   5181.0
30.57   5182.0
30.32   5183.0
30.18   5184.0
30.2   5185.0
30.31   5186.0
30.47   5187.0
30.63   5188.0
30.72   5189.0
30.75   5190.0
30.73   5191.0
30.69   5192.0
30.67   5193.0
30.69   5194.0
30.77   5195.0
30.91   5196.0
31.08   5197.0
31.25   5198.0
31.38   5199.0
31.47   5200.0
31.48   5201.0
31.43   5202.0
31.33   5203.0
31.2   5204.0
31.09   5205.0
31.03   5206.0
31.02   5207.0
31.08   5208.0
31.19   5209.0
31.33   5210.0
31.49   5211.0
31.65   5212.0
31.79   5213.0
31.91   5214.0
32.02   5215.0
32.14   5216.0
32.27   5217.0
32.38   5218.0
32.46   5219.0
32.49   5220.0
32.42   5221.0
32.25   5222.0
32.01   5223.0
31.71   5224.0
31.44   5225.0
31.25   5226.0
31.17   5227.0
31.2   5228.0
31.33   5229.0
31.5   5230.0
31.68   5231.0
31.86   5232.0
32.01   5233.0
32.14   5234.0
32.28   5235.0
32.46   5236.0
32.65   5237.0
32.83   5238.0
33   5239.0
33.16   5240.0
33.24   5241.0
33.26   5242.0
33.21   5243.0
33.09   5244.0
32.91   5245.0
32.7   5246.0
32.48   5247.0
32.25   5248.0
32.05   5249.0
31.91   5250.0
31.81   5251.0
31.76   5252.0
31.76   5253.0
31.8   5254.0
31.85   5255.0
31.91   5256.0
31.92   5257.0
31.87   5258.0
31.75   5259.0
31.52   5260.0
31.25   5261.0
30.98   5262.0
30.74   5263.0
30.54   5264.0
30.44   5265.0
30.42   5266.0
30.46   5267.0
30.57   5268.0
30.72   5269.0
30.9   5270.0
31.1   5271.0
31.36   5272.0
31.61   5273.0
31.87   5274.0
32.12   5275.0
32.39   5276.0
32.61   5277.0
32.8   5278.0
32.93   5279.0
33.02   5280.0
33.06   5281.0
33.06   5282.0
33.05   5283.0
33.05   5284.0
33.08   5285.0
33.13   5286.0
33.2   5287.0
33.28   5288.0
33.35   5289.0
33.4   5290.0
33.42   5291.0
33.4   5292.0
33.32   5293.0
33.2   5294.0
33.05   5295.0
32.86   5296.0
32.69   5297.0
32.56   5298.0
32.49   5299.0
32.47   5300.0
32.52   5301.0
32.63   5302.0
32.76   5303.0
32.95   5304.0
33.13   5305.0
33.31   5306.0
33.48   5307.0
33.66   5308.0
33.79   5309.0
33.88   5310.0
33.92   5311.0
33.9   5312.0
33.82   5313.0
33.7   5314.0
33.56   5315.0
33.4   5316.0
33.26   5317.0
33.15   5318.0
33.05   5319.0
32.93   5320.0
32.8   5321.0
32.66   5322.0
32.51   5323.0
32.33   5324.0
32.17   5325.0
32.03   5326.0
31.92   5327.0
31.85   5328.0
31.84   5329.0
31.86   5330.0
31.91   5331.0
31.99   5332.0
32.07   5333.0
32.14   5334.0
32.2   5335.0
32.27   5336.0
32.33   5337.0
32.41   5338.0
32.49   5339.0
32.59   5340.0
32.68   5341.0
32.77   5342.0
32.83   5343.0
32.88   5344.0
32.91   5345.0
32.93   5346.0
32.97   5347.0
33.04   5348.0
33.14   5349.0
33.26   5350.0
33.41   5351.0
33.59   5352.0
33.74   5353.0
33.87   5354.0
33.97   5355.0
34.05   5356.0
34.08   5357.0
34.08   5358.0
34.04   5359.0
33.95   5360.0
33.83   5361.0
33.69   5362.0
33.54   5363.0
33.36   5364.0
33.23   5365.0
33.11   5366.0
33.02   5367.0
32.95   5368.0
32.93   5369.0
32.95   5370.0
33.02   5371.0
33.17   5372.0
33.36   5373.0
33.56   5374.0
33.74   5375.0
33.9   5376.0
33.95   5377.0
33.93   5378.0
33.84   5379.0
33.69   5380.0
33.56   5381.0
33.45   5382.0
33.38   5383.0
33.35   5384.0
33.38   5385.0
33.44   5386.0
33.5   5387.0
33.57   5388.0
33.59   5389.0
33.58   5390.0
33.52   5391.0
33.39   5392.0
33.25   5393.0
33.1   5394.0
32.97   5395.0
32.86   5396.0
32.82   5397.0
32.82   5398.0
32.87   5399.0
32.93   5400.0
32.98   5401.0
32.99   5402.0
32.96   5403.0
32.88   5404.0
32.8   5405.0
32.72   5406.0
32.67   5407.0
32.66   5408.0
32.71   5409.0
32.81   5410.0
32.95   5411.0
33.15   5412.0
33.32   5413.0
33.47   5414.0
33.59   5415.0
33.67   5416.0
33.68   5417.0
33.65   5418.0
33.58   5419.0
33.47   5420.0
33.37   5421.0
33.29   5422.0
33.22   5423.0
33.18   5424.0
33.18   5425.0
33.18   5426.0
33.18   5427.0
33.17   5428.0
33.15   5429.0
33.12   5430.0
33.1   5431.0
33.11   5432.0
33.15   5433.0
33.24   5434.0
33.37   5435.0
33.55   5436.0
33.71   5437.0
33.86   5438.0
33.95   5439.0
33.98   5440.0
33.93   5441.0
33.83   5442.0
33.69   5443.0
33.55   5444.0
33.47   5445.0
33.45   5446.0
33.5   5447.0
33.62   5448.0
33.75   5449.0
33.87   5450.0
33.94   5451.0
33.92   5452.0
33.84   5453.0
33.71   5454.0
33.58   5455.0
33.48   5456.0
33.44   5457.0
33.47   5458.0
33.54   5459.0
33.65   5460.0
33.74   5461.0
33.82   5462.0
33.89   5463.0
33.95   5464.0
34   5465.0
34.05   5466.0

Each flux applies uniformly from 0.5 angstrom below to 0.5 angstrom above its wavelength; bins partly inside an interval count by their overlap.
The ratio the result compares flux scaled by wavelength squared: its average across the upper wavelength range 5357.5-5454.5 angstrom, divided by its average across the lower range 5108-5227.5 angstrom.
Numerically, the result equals 1.16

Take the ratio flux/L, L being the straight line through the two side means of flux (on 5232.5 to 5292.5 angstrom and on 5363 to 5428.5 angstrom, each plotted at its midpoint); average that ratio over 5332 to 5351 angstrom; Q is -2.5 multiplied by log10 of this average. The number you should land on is 0.006 mag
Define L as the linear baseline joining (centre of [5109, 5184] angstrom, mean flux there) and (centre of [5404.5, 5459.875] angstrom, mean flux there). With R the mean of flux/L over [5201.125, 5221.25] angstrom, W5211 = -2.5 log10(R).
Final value 0.012 mag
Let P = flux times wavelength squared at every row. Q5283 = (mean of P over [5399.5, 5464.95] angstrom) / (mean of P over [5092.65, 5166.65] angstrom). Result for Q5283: 1.17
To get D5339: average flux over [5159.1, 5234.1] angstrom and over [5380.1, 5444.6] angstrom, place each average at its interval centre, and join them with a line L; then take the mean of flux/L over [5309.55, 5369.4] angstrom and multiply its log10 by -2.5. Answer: -0.01 mag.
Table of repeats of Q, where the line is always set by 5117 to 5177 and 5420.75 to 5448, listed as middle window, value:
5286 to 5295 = -0.03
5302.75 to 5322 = -0.02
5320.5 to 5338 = 0.02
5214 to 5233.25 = 0.01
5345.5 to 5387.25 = -0.02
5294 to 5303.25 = 0.00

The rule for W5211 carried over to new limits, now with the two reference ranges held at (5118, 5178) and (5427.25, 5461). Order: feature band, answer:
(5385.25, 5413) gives 0.006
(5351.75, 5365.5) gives -0.026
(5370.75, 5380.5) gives -0.017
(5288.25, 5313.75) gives -0.020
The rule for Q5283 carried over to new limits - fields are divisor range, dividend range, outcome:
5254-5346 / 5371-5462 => 1.07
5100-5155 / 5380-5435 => 1.16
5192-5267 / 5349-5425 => 1.11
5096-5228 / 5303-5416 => 1.13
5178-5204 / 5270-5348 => 1.11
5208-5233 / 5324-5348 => 1.06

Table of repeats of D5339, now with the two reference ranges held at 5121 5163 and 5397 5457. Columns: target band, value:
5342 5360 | -0.02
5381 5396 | -0.01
